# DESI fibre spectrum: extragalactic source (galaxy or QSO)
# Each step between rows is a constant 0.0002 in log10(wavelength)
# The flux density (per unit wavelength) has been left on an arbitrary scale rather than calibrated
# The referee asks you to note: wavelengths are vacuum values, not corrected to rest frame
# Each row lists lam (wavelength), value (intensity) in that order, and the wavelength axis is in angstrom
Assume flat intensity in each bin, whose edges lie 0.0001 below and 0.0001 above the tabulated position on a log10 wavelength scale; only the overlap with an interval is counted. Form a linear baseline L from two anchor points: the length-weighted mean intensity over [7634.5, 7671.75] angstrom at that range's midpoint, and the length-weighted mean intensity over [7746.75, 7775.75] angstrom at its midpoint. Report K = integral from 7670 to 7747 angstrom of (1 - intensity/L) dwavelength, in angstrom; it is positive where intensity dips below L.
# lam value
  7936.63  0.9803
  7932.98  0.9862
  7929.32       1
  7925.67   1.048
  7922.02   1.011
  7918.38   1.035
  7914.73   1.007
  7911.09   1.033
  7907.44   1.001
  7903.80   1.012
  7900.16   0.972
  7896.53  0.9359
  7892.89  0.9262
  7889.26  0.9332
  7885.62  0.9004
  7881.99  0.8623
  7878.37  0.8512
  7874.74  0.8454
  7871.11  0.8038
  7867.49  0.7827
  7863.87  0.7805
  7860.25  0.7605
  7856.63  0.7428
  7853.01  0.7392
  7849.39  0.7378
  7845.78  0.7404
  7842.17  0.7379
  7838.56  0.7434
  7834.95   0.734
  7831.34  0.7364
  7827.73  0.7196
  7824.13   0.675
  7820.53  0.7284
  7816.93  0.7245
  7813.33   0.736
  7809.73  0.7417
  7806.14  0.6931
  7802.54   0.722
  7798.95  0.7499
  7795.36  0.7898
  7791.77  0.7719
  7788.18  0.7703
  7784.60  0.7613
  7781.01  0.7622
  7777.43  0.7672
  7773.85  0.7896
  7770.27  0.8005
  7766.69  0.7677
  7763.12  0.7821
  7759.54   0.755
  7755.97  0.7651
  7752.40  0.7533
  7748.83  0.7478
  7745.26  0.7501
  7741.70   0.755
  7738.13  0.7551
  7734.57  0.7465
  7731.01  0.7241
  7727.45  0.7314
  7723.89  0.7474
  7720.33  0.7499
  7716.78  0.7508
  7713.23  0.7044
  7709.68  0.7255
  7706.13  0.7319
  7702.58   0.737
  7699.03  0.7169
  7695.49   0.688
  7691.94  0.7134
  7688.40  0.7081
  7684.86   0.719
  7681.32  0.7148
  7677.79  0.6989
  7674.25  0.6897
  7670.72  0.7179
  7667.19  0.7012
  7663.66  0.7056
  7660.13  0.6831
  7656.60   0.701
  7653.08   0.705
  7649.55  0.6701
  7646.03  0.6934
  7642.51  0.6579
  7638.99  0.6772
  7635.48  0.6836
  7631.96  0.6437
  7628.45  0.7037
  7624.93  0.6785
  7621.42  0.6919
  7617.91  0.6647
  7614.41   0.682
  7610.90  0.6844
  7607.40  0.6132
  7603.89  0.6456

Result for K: 0.5 angstrom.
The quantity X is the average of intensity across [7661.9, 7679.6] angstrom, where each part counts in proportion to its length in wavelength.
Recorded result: 0.703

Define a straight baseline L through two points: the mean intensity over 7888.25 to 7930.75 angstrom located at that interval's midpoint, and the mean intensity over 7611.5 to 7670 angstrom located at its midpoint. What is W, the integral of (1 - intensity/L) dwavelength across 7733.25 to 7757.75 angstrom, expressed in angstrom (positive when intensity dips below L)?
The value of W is 1.6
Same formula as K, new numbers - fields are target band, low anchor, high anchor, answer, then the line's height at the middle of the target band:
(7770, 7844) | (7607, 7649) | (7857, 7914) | 7.23 angstrom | 0.826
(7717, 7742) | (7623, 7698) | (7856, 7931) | 0.53 angstrom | 0.76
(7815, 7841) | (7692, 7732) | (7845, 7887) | 1.86 angstrom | 0.779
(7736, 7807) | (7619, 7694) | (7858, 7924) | 3.49 angstrom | 0.801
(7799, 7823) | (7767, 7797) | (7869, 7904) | 2.52 angstrom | 0.81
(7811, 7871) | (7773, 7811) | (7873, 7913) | 7.23 angstrom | 0.842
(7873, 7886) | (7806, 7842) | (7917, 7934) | 0.35 angstrom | 0.885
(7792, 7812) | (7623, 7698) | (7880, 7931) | 2.68 angstrom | 0.857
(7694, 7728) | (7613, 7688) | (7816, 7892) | -0.58 angstrom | 0.716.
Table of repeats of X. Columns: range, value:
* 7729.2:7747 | 0.746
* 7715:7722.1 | 0.751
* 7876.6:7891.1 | 0.887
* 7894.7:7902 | 0.954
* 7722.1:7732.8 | 0.734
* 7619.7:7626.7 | 0.684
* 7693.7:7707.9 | 0.718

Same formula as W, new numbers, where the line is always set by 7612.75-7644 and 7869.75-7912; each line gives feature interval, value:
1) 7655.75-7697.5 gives 1.0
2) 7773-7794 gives 1.3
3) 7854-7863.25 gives 1.4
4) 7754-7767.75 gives 0.6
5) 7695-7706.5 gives 0.4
